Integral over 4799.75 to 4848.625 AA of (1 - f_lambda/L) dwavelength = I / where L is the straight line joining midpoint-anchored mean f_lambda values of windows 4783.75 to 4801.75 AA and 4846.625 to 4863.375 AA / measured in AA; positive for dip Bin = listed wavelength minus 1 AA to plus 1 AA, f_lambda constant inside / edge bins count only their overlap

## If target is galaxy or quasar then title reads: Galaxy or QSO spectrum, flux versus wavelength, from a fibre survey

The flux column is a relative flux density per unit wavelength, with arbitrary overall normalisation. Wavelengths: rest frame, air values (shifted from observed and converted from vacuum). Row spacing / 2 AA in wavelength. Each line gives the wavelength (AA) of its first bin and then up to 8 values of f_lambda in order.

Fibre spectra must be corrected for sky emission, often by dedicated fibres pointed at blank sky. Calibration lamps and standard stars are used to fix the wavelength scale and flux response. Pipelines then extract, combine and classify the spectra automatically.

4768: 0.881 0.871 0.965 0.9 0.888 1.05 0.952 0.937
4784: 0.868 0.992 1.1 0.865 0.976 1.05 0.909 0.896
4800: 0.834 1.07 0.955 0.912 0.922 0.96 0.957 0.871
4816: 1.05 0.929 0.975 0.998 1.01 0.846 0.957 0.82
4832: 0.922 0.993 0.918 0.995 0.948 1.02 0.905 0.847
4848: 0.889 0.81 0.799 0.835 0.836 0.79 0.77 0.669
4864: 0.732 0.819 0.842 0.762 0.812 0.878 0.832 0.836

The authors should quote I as -3.82 AA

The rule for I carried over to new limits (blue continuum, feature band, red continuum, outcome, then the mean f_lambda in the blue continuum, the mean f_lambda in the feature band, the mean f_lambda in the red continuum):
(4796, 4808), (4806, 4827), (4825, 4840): -0.52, 0.93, 0.95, 0.923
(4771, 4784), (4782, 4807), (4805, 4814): -0.42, 0.942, 0.952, 0.93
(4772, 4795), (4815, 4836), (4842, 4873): -1.67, 0.962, 0.948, 0.815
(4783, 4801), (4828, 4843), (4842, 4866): -1.61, 0.943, 0.946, 0.817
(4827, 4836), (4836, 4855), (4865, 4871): -0.35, 0.922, 0.895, 0.808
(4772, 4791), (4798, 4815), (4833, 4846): 0.35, 0.951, 0.933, 0.954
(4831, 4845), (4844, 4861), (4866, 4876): 1.37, 0.957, 0.827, 0.824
